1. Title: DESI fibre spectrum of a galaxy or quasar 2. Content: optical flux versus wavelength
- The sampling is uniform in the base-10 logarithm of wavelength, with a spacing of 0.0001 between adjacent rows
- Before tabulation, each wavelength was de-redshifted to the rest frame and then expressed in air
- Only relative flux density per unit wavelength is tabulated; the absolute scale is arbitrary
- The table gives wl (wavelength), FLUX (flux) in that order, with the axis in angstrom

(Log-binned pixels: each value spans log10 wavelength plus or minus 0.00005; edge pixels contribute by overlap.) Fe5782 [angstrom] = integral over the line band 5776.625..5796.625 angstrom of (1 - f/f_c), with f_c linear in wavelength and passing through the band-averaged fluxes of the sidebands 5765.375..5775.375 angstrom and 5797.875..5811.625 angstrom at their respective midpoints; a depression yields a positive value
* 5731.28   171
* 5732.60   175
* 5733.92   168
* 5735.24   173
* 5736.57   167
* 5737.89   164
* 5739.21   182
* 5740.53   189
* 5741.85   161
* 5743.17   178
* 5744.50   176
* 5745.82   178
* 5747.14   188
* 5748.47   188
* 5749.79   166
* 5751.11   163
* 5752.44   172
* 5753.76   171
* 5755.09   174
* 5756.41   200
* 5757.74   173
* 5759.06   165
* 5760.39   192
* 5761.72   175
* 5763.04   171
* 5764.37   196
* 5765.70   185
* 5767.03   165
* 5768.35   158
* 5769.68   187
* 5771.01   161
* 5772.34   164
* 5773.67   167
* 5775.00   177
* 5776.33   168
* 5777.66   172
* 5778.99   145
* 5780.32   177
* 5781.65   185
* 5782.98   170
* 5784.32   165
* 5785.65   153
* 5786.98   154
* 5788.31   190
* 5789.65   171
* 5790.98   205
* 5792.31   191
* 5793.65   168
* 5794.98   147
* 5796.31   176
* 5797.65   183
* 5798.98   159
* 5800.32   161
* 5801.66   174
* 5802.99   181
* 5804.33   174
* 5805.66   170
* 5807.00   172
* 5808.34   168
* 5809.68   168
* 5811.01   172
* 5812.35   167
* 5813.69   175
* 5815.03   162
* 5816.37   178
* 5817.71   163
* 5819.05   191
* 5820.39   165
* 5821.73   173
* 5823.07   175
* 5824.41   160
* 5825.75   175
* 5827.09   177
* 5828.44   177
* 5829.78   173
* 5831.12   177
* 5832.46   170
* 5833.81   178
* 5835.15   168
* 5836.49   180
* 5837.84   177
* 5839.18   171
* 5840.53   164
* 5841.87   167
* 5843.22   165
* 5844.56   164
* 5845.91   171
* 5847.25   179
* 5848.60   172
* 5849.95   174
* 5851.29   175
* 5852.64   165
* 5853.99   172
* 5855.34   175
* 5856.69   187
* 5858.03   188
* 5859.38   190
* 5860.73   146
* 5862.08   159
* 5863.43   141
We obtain -0.1 angstrom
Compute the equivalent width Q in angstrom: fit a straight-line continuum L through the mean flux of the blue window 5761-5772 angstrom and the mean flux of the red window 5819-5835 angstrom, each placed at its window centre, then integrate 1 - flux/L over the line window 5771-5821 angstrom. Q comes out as 0.9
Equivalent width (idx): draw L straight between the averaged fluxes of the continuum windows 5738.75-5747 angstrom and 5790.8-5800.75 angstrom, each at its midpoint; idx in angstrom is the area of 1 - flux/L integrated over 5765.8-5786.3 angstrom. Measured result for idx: 0.8 angstrom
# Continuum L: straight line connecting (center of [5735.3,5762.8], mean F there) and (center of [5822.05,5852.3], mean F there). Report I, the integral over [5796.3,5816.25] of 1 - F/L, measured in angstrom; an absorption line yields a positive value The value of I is 0.3 angstrom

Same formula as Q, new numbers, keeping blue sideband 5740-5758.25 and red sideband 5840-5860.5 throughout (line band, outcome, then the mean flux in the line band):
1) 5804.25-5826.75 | 0.45 angstrom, 171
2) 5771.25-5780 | 0.51 angstrom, 166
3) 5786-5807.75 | 0.25 angstrom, 173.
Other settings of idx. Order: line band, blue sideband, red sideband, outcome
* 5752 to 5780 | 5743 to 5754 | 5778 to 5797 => 0.1 angstrom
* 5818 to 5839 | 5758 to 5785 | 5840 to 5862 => -0.3 angstrom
